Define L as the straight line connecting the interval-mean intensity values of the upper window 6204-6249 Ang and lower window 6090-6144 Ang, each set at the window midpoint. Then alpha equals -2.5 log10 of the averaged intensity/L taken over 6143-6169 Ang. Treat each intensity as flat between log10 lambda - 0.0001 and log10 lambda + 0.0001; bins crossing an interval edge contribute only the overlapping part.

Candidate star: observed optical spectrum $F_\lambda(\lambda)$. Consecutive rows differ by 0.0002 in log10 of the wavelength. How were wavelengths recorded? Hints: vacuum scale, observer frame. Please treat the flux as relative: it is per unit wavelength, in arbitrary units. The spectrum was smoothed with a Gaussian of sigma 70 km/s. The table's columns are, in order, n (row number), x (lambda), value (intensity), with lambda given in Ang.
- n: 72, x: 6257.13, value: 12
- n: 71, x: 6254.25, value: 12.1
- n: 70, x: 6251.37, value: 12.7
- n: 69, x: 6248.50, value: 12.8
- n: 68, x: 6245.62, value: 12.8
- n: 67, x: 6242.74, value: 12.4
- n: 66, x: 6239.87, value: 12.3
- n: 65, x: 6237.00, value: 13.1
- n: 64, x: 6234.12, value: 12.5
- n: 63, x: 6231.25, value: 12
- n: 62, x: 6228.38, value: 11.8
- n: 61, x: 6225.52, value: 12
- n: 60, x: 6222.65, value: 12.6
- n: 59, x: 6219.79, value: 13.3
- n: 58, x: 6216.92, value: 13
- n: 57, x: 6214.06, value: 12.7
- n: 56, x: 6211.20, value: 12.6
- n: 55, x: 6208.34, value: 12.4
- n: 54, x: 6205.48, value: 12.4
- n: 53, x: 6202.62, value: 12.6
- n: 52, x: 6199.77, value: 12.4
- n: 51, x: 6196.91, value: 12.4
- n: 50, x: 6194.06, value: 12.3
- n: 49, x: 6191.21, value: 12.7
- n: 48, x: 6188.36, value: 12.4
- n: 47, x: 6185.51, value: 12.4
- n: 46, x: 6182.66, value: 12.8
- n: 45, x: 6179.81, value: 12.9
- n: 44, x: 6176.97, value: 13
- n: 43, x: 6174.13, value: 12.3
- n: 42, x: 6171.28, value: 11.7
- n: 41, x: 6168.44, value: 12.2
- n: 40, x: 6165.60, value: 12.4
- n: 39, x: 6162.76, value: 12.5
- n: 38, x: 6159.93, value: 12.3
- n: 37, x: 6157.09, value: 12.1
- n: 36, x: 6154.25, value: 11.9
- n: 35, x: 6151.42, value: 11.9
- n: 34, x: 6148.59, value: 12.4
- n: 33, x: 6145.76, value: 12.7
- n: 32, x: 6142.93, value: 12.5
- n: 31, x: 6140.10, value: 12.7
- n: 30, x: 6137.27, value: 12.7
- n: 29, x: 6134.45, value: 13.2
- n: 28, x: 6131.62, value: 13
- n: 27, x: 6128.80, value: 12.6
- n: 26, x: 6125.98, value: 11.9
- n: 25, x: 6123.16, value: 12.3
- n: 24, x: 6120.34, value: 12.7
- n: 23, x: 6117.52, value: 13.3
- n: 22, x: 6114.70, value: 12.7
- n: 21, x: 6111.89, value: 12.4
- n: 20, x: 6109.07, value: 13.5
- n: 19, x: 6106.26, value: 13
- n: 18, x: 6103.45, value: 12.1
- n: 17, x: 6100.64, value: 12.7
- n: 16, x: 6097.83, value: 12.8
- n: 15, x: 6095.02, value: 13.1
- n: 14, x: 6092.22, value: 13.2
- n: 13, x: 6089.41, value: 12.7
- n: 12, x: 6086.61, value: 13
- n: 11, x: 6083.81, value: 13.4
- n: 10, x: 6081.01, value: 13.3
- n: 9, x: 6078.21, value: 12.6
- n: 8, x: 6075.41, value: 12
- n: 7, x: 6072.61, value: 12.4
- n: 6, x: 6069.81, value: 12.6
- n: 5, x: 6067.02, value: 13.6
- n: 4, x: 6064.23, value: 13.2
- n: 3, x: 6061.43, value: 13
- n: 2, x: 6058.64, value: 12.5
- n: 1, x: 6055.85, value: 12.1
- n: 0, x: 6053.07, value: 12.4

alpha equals 0.03 mag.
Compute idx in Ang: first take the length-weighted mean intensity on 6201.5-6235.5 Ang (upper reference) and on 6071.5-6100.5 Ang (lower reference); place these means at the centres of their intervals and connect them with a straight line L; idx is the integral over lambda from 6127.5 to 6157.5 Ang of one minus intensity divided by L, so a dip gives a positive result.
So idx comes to 0.39 Ang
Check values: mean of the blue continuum 12.8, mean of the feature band 12.5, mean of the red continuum 12.5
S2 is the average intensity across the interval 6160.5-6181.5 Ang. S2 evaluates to 12.4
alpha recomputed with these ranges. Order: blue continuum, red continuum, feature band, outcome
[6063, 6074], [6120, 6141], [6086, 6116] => 0.00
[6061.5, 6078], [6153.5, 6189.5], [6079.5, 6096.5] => -0.04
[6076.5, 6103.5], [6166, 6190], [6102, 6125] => 0.01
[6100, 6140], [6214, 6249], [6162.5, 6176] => 0.04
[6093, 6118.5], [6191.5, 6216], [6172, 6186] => -0.01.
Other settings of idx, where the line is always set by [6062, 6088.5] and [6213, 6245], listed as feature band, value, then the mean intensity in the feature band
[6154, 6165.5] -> 0.40 Ang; 12.3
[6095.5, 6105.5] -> 0.17 Ang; 12.6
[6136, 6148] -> 0.10 Ang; 12.6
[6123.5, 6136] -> 0.12 Ang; 12.6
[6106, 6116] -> -0.06 Ang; 12.9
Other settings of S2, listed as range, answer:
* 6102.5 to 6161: 12.6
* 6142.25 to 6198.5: 12.4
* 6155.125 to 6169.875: 12.3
